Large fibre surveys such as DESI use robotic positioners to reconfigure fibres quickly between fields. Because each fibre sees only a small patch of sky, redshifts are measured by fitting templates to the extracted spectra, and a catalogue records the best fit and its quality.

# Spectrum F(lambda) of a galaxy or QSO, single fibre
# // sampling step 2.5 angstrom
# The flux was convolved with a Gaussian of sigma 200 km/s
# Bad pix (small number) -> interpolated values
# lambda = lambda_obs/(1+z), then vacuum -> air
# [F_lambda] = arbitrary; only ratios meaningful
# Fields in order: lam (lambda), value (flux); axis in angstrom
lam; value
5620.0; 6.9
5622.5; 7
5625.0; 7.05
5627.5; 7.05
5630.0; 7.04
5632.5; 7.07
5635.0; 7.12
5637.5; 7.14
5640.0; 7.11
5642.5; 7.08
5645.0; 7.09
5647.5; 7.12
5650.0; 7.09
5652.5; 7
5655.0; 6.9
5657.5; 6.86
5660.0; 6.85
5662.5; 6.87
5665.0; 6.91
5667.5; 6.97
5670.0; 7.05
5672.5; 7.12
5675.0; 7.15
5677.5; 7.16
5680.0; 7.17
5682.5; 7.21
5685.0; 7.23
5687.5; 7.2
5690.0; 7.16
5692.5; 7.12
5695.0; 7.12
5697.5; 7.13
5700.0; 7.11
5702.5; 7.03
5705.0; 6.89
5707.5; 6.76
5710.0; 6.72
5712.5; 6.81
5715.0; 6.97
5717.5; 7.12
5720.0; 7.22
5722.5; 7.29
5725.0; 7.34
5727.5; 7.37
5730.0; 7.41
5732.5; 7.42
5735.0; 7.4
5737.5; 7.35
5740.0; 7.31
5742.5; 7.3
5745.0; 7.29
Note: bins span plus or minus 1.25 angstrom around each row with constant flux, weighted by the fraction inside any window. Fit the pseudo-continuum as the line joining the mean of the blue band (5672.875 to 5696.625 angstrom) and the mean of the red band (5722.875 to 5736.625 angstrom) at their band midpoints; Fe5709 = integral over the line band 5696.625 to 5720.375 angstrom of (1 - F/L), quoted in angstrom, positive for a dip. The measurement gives 1.03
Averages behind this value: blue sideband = 7.17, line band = 6.96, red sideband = 7.38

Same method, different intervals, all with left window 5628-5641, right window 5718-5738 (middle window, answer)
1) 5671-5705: 0.5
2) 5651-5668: 0.6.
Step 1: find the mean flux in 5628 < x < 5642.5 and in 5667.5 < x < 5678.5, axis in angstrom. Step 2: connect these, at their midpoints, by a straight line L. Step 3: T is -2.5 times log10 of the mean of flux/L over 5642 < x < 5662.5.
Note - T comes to 0.02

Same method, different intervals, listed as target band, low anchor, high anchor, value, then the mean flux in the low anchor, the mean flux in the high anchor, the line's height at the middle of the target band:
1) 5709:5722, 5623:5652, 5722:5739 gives 0.051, 7.08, 7.37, 7.32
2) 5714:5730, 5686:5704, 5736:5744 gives 0.001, 7.12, 7.32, 7.24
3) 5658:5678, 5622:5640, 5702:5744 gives 0.017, 7.07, 7.16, 7.11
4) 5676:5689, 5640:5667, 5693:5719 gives -0.033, 6.98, 6.97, 6.98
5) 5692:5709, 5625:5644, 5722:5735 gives 0.041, 7.08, 7.37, 7.29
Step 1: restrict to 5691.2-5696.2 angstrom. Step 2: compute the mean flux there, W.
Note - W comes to 7.12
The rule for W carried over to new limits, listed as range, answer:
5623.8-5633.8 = 7.05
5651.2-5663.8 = 6.9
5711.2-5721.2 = 7.03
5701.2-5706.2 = 6.96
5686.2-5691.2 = 7.18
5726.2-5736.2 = 7.4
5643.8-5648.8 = 7.1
